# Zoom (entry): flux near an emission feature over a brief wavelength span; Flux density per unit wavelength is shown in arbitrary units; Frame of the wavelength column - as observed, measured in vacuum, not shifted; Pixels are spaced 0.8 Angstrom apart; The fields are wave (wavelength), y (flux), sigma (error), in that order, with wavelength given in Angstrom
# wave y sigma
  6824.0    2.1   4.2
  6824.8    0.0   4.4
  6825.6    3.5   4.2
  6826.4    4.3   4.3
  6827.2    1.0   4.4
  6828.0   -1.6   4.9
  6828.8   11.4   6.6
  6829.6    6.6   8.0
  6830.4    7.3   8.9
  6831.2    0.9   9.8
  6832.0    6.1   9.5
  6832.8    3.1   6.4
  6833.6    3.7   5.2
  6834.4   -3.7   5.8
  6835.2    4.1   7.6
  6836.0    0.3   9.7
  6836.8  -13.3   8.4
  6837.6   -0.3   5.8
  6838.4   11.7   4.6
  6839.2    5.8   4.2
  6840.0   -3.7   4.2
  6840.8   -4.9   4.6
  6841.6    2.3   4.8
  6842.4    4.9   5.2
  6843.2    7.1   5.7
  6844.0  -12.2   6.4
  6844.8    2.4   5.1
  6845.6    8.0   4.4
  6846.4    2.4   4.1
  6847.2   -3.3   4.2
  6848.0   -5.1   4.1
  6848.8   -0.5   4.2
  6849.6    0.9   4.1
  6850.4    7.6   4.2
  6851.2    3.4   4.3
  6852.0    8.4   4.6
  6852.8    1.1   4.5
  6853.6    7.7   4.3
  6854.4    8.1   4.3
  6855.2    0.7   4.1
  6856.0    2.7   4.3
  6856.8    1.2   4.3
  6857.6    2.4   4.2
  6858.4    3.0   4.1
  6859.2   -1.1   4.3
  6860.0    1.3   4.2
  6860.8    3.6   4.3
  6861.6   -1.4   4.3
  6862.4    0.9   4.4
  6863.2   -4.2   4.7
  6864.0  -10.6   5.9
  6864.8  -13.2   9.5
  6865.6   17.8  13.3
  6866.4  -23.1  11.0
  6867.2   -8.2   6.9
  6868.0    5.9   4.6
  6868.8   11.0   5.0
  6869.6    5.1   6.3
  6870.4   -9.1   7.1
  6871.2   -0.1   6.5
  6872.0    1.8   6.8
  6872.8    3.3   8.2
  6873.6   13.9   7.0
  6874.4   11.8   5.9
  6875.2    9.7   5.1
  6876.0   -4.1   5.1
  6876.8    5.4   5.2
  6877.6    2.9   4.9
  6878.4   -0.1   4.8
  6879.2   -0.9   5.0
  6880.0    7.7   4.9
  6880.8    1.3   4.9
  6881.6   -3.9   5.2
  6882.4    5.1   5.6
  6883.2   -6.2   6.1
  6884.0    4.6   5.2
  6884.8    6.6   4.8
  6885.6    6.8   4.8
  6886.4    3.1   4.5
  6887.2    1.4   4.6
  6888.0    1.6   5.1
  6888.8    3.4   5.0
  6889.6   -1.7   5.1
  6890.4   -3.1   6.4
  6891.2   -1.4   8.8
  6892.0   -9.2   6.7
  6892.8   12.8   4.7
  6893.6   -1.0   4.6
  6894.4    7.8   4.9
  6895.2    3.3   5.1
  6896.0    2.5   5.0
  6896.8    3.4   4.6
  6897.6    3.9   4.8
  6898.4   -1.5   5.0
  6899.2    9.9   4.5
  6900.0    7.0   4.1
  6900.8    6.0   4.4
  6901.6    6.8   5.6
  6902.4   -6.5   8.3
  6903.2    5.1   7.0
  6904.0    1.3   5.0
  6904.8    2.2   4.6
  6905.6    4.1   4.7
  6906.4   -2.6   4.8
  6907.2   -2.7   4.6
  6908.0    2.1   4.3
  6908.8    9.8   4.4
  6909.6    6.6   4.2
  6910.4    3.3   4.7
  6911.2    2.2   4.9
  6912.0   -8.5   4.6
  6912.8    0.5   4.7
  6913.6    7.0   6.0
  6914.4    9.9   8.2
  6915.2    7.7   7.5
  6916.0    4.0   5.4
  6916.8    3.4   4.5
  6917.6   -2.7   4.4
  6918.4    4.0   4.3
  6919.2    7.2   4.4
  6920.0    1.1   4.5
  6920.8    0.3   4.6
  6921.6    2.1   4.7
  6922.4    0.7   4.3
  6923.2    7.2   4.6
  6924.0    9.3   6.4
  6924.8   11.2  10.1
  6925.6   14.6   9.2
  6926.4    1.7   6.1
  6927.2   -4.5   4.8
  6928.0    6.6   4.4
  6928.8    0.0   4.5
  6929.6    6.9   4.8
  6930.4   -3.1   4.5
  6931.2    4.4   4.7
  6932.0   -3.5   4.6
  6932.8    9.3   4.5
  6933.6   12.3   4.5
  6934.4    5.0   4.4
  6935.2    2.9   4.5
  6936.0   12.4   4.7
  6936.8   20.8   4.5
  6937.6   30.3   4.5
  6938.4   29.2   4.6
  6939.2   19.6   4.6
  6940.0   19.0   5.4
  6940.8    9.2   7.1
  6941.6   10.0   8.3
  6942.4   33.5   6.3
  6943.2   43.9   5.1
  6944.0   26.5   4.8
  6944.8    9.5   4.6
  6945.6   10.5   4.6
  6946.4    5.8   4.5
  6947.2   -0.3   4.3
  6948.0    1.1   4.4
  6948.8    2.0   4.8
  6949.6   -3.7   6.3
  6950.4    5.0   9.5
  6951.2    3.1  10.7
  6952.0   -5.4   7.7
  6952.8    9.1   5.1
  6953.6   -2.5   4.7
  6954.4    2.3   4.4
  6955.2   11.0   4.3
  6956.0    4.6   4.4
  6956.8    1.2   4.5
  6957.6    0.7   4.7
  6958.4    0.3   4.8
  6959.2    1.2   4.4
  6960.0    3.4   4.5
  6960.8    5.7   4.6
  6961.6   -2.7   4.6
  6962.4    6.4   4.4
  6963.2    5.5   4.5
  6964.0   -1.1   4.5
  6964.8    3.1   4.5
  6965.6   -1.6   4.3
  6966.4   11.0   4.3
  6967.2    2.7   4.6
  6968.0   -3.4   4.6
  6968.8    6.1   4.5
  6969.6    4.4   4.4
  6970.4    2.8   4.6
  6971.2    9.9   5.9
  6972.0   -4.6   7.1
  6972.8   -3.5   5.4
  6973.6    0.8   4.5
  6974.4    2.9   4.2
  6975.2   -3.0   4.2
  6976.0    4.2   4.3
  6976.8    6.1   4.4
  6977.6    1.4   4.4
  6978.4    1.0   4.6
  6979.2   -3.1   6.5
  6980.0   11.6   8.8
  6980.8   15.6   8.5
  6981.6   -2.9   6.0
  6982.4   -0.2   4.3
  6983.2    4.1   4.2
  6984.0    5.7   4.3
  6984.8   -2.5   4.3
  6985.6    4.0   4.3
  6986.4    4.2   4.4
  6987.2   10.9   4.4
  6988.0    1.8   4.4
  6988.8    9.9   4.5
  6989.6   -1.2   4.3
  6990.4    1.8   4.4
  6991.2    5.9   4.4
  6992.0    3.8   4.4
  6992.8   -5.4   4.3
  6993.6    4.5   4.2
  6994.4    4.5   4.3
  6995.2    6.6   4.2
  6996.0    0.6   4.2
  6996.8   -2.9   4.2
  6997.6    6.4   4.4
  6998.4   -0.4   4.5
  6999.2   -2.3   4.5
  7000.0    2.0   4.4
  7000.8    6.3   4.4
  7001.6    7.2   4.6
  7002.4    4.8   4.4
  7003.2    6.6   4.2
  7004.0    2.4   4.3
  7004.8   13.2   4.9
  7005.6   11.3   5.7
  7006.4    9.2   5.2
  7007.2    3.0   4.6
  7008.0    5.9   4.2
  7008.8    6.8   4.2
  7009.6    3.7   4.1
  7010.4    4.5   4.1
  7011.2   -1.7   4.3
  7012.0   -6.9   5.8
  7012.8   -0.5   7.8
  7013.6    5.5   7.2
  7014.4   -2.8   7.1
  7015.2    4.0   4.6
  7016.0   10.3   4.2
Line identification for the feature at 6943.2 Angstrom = [O II] 3727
